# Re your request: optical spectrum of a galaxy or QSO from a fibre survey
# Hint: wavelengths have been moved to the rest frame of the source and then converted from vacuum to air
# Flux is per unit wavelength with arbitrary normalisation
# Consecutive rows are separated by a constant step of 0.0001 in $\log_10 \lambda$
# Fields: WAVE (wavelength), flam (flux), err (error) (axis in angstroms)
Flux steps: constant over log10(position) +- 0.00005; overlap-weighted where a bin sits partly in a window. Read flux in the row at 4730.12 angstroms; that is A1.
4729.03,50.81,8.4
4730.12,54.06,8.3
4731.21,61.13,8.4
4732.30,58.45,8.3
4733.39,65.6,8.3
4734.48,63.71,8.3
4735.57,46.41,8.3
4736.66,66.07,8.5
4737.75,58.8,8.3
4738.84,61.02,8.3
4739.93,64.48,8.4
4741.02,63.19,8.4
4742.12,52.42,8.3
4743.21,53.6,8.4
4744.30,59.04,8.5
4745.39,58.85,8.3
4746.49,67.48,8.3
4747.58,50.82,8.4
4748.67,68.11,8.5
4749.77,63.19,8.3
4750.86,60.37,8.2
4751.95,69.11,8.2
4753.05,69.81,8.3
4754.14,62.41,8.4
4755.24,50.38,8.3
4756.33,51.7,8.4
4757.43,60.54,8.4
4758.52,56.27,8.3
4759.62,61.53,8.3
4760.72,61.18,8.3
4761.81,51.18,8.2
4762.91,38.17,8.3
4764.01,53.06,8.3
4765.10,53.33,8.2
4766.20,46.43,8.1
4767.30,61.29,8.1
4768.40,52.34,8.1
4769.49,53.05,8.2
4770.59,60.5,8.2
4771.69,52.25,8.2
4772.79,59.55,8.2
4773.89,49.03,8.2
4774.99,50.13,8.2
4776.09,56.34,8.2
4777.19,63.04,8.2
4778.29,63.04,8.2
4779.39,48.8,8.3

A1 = 54.06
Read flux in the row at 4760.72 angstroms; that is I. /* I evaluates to 61.18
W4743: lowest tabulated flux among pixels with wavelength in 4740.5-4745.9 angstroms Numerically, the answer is 52.42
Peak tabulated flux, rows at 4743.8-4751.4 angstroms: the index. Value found 68.11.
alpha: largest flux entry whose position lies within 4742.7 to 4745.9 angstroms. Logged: 59.04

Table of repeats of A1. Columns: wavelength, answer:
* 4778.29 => 63.04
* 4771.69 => 52.25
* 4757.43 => 60.54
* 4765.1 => 53.33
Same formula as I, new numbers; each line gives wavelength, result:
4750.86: 60.37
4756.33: 51.7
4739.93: 64.48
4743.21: 53.6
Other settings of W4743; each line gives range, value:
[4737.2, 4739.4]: 58.8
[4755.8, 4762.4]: 51.18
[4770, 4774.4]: 49.03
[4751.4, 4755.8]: 50.38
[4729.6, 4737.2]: 46.41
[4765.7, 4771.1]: 46.43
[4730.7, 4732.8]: 58.45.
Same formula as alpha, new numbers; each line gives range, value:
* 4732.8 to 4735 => 65.6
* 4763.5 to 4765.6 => 53.33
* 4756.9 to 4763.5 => 61.53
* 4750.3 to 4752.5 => 69.11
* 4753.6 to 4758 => 62.41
